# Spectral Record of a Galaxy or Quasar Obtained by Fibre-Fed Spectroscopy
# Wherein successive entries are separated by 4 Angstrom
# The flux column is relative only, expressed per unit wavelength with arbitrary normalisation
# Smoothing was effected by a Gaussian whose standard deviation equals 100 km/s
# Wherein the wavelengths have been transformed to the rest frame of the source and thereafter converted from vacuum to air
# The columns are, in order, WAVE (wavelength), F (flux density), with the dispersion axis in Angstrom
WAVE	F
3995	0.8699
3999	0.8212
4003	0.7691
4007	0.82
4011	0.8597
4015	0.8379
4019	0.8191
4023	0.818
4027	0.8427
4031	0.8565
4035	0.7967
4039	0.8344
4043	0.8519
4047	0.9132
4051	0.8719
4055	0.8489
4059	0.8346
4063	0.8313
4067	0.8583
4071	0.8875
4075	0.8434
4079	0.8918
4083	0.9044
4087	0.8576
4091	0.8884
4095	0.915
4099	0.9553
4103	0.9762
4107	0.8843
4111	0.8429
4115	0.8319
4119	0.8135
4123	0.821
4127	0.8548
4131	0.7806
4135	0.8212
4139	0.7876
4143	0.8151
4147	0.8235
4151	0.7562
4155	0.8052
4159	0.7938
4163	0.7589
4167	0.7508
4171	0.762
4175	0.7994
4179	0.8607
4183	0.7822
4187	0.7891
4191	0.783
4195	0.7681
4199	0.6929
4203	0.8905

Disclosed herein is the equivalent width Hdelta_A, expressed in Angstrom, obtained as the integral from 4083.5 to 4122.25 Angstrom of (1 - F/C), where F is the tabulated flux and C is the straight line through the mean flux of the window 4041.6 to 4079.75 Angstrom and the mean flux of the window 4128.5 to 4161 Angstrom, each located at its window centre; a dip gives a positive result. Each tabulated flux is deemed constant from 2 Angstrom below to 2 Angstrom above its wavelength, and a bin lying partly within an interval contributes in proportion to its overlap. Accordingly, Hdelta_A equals -2.5 Angstrom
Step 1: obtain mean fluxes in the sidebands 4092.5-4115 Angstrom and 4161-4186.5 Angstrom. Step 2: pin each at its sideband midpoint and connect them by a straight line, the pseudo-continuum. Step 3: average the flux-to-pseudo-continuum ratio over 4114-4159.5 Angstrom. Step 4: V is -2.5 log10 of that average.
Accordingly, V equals 0.05 mag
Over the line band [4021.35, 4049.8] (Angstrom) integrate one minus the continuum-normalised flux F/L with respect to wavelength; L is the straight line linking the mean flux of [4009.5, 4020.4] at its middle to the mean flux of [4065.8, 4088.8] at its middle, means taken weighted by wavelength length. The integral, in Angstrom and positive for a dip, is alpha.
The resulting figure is 0.2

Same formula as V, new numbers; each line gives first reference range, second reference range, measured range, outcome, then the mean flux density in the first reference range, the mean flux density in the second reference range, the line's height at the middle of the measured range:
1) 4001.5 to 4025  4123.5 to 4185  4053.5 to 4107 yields -0.10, 0.822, 0.797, 0.81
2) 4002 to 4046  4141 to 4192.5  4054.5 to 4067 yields -0.03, 0.831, 0.791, 0.821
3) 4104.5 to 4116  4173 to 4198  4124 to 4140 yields 0.04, 0.86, 0.793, 0.841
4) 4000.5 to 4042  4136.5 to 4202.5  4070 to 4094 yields -0.09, 0.826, 0.786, 0.81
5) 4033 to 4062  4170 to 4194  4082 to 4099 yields -0.08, 0.85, 0.796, 0.833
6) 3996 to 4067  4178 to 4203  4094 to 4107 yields -0.16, 0.838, 0.785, 0.815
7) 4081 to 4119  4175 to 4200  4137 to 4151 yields 0.05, 0.891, 0.784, 0.837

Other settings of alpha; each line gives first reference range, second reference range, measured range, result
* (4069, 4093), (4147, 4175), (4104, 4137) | -0.3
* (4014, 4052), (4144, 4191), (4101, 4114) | -1.3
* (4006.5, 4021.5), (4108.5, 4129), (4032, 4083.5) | -1.4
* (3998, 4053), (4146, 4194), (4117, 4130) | -0.4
